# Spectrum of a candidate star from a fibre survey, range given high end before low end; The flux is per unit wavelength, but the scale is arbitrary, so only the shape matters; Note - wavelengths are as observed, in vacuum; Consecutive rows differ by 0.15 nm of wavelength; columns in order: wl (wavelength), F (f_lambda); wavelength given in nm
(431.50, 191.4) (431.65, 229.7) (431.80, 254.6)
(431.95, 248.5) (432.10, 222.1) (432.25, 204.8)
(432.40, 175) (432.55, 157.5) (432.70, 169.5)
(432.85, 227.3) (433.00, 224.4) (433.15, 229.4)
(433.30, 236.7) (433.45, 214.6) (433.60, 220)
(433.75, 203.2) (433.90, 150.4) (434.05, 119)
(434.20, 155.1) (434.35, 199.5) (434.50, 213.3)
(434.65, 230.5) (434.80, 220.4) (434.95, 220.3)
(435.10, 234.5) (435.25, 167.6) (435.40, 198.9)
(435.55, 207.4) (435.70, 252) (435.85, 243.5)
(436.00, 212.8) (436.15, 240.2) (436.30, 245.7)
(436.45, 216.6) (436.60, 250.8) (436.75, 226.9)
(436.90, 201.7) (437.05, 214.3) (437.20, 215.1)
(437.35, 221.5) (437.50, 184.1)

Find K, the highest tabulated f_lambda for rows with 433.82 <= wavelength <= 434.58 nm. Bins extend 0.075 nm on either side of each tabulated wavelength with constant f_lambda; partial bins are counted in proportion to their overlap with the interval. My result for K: 213.3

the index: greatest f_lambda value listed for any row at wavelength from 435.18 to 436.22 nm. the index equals 252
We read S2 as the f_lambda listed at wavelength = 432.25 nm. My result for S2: 204.8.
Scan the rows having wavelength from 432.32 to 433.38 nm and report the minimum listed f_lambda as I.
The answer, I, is 157.5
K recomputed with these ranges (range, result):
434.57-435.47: 234.5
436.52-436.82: 250.8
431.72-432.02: 254.6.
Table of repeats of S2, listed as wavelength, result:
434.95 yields 220.3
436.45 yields 216.6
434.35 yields 199.5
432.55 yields 157.5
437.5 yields 184.1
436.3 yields 245.7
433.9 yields 150.4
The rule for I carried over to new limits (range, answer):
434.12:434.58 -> 155.1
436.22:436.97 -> 201.7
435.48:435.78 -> 207.4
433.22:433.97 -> 150.4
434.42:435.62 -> 167.6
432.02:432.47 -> 175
